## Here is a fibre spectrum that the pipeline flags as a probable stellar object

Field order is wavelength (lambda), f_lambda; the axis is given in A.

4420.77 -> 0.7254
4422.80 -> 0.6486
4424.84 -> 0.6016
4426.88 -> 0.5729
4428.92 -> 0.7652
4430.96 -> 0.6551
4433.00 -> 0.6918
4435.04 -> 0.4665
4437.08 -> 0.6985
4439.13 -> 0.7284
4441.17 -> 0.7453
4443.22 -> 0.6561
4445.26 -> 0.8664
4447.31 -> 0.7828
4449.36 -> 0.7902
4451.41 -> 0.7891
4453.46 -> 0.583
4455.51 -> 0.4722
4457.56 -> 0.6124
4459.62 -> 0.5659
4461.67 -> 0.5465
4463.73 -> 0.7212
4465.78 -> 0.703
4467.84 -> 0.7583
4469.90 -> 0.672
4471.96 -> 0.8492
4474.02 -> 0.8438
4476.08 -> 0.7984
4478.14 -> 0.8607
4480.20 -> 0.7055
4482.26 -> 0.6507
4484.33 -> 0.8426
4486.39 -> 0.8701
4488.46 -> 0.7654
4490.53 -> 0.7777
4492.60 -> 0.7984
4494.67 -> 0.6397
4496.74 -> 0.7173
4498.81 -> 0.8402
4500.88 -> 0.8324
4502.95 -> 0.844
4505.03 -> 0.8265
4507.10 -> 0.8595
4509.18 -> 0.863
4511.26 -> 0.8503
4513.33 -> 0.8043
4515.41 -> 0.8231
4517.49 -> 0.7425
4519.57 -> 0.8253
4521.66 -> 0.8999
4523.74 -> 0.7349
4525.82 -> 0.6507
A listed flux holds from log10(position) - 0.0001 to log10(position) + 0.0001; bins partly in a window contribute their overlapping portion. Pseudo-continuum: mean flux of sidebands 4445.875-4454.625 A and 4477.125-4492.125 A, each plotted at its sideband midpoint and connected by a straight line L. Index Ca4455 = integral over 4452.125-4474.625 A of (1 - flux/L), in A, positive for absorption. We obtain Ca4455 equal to 2.7 A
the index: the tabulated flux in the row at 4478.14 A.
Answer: 0.8607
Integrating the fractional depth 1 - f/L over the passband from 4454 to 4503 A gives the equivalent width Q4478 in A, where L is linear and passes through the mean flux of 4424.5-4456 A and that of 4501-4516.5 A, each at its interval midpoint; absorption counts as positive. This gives 2.43 A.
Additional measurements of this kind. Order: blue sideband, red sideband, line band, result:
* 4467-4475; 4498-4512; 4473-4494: 0.4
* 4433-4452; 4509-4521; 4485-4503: 0.1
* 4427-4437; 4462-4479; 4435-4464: 0.9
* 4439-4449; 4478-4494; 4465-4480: -0.2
